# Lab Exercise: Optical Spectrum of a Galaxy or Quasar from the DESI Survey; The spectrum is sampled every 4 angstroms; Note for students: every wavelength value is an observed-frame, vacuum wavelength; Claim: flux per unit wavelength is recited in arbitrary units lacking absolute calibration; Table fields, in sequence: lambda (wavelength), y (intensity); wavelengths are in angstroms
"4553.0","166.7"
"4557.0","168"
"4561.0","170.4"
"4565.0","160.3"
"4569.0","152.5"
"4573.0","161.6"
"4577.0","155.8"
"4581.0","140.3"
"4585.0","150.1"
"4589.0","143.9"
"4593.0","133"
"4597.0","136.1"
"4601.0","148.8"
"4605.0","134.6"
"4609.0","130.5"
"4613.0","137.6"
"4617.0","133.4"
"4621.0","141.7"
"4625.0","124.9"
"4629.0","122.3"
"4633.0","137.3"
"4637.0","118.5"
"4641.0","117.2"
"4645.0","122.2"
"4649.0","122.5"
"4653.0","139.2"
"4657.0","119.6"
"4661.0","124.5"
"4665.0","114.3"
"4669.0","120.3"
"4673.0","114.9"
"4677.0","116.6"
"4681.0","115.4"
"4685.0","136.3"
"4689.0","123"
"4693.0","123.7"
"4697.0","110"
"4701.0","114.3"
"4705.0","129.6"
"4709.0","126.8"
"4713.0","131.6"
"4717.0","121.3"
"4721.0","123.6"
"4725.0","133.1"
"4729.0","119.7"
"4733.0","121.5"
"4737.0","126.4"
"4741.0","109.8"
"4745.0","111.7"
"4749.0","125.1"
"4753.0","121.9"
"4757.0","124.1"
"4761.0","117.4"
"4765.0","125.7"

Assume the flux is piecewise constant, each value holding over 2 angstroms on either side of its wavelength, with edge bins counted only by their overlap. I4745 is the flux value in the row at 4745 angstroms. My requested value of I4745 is 111.7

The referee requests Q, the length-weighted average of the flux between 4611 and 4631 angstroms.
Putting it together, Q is 132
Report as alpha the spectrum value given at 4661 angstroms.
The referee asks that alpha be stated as 124.5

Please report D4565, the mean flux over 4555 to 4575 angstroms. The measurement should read 163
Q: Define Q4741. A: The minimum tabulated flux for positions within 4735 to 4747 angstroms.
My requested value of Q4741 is 109.8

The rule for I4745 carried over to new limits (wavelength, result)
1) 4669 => 120.3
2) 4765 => 125.7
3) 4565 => 160.3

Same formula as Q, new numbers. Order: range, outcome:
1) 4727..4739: 123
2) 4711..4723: 126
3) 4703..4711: 128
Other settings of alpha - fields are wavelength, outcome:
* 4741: 109.8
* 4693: 123.7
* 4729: 119.7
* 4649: 122.5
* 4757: 124.1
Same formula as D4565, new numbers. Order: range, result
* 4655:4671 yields 120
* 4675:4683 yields 116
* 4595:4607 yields 140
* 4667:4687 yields 121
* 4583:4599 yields 141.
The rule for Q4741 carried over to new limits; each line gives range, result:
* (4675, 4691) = 115.4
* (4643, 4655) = 122.2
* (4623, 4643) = 117.2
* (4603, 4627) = 124.9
